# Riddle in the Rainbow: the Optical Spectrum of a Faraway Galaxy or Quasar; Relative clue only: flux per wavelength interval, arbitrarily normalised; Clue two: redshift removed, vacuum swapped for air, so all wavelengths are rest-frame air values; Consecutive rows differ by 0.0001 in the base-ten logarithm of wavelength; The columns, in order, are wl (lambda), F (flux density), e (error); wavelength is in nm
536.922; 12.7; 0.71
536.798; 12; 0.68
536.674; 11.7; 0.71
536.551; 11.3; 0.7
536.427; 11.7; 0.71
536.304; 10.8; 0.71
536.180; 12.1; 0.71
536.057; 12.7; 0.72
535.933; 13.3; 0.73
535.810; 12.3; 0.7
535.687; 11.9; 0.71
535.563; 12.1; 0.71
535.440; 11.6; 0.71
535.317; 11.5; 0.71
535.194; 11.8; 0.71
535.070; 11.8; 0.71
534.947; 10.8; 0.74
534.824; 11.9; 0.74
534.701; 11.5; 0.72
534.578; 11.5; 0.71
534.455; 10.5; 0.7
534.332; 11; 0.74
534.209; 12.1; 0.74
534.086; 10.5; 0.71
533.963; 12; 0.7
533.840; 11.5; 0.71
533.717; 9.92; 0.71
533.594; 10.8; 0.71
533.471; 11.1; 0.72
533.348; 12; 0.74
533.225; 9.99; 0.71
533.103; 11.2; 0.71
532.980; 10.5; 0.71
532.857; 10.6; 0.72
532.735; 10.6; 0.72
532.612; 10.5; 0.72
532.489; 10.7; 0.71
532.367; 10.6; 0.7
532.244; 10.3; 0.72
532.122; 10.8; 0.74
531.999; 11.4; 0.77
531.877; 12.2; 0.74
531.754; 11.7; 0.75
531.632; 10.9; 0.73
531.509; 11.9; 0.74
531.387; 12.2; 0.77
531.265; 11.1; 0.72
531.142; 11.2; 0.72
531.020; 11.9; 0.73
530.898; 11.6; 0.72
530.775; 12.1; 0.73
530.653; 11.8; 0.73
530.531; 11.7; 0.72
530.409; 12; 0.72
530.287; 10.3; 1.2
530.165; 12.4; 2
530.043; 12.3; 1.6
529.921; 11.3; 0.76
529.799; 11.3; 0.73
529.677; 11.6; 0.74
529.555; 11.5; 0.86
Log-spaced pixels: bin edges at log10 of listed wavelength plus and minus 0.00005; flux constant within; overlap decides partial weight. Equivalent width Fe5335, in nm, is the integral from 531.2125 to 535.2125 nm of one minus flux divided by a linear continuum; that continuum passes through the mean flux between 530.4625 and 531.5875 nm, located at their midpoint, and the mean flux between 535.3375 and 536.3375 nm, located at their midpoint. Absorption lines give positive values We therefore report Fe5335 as 0.25 nm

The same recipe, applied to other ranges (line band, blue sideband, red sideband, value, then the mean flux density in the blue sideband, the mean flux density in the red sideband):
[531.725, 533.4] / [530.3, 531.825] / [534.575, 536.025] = 0.114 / 11.6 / 11.9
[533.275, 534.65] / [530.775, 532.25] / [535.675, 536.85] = 0.068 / 11.5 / 12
